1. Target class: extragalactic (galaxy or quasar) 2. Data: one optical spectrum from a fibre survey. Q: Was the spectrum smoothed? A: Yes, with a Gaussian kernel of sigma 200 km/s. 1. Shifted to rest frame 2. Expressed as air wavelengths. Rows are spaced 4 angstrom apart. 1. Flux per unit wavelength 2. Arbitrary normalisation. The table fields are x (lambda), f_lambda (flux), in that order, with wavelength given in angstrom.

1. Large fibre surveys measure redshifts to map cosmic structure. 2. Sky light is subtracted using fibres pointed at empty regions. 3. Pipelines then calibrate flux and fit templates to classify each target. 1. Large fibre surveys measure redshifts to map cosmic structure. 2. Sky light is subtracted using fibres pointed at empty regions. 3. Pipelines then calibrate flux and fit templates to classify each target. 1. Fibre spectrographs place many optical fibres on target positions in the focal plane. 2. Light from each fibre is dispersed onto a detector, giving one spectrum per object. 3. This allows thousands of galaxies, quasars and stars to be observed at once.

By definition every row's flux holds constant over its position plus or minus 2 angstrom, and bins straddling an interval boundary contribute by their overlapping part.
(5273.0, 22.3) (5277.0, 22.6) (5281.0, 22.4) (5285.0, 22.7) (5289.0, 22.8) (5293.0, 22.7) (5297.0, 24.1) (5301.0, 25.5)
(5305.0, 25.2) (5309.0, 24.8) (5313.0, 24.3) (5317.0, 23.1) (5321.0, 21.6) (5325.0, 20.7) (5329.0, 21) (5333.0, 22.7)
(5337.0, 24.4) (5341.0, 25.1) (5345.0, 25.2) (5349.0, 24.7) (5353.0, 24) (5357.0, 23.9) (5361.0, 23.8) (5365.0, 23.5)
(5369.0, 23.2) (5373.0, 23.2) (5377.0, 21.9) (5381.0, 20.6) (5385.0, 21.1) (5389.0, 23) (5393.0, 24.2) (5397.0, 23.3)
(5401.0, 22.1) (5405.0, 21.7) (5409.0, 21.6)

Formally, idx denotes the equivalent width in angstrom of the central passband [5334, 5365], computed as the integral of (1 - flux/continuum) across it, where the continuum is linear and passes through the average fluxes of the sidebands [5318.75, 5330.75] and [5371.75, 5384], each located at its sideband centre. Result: -4.2 angstrom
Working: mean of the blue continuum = 21.1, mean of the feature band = 24.3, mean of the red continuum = 21.8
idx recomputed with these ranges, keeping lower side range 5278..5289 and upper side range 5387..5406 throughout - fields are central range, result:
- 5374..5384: 0.63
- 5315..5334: 0.79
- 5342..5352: -0.92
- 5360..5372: -0.32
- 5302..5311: -0.95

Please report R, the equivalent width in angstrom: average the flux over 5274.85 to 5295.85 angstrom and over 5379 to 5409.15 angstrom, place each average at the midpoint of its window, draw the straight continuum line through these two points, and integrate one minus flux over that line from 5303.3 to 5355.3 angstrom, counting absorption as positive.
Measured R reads -2.5 angstrom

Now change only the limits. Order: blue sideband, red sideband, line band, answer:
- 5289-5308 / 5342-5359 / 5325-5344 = 1.00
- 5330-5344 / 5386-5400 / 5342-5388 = 0.70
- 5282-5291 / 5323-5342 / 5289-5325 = -1.56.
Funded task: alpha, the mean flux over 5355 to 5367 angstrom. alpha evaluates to 23.7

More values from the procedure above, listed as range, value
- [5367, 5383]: 22.2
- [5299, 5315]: 24.9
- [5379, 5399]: 22.4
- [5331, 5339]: 23.5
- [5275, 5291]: 22.6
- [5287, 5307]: 24.1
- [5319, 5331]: 21.1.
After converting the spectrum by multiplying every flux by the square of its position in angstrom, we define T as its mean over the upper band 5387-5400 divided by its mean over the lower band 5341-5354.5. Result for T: 0.96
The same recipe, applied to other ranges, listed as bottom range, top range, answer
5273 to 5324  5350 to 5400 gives 1.01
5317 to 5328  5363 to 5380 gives 1.08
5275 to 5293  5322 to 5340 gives 1.00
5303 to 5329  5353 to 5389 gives 1.00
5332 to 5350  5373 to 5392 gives 0.91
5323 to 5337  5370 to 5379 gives 1.05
